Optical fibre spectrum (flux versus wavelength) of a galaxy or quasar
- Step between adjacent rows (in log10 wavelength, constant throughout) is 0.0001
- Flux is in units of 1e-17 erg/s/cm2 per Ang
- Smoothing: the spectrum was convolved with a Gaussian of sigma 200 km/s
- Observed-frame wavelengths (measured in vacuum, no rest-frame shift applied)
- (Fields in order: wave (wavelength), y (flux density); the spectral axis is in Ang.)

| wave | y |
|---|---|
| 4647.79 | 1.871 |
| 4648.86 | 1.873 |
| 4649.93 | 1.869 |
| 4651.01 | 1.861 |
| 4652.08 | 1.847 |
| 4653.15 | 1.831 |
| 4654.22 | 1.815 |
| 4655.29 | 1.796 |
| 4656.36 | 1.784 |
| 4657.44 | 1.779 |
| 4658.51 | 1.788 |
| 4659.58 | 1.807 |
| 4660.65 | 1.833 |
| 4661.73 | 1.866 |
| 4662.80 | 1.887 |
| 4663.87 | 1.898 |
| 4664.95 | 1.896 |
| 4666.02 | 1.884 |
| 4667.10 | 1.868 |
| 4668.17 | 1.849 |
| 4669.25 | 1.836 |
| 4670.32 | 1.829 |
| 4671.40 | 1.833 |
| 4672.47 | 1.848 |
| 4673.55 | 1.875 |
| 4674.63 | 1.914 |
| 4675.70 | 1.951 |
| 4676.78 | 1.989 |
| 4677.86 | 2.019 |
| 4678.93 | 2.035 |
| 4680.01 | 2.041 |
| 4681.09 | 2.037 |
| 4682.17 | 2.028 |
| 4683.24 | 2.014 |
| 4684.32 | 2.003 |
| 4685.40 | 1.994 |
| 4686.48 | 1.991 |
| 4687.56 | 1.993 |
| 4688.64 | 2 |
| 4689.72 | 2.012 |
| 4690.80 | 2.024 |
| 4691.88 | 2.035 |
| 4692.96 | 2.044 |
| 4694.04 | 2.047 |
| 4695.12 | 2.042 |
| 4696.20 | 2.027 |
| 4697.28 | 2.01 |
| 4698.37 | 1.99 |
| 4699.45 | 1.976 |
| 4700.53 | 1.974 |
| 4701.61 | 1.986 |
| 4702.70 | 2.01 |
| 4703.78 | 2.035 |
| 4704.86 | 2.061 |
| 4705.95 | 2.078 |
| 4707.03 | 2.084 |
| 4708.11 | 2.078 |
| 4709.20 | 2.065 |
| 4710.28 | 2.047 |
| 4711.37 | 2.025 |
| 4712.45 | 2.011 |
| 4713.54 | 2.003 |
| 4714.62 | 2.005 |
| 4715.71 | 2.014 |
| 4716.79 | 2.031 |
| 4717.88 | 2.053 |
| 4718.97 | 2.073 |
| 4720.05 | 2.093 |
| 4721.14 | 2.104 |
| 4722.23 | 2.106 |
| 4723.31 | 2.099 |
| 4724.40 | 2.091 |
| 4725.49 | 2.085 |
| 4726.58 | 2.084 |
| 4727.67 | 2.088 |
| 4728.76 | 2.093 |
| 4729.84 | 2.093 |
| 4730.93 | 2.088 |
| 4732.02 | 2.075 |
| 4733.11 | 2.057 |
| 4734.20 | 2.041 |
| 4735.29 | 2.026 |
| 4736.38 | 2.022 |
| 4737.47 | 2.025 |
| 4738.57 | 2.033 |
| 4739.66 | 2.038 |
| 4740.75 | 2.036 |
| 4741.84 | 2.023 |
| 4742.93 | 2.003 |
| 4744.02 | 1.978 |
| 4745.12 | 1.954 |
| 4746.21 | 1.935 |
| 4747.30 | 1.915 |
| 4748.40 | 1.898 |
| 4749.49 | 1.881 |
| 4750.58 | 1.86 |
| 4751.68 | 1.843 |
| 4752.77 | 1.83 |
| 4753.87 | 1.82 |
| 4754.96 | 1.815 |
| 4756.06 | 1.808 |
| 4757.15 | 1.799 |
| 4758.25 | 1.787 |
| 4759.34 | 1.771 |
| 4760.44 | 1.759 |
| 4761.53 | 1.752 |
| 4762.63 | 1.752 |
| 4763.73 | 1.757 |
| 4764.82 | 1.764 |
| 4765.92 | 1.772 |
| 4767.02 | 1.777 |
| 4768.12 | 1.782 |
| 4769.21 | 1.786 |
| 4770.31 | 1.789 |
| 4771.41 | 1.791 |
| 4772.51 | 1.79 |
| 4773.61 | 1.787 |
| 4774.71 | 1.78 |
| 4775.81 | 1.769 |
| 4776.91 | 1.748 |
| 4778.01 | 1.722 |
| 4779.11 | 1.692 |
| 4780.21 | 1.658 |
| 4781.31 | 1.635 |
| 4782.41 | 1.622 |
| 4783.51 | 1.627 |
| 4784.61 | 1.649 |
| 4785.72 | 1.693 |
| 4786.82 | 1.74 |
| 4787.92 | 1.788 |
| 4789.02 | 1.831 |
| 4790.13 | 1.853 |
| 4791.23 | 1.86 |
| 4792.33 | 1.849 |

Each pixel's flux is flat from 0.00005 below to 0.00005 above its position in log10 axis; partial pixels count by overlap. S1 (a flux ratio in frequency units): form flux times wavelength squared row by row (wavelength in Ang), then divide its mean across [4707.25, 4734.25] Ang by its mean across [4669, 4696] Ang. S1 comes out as 1.06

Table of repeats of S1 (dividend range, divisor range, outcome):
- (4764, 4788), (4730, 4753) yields 0.89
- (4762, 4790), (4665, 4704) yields 0.92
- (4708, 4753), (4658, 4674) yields 1.12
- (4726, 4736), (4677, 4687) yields 1.05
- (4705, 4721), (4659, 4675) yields 1.12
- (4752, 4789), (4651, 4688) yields 0.96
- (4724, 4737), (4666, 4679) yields 1.12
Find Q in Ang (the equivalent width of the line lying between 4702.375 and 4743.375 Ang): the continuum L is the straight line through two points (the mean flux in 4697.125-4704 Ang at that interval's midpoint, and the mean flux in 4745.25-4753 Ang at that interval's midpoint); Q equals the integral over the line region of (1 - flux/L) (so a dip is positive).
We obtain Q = -2.34 Ang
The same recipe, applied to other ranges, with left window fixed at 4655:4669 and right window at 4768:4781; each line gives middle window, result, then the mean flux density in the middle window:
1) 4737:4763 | -1.7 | 1.89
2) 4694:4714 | -2.4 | 2.03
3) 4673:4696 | -2.3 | 2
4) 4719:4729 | -1.7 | 2.09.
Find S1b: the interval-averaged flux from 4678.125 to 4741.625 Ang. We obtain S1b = 2.04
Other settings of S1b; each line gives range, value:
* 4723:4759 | 1.97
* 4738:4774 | 1.85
